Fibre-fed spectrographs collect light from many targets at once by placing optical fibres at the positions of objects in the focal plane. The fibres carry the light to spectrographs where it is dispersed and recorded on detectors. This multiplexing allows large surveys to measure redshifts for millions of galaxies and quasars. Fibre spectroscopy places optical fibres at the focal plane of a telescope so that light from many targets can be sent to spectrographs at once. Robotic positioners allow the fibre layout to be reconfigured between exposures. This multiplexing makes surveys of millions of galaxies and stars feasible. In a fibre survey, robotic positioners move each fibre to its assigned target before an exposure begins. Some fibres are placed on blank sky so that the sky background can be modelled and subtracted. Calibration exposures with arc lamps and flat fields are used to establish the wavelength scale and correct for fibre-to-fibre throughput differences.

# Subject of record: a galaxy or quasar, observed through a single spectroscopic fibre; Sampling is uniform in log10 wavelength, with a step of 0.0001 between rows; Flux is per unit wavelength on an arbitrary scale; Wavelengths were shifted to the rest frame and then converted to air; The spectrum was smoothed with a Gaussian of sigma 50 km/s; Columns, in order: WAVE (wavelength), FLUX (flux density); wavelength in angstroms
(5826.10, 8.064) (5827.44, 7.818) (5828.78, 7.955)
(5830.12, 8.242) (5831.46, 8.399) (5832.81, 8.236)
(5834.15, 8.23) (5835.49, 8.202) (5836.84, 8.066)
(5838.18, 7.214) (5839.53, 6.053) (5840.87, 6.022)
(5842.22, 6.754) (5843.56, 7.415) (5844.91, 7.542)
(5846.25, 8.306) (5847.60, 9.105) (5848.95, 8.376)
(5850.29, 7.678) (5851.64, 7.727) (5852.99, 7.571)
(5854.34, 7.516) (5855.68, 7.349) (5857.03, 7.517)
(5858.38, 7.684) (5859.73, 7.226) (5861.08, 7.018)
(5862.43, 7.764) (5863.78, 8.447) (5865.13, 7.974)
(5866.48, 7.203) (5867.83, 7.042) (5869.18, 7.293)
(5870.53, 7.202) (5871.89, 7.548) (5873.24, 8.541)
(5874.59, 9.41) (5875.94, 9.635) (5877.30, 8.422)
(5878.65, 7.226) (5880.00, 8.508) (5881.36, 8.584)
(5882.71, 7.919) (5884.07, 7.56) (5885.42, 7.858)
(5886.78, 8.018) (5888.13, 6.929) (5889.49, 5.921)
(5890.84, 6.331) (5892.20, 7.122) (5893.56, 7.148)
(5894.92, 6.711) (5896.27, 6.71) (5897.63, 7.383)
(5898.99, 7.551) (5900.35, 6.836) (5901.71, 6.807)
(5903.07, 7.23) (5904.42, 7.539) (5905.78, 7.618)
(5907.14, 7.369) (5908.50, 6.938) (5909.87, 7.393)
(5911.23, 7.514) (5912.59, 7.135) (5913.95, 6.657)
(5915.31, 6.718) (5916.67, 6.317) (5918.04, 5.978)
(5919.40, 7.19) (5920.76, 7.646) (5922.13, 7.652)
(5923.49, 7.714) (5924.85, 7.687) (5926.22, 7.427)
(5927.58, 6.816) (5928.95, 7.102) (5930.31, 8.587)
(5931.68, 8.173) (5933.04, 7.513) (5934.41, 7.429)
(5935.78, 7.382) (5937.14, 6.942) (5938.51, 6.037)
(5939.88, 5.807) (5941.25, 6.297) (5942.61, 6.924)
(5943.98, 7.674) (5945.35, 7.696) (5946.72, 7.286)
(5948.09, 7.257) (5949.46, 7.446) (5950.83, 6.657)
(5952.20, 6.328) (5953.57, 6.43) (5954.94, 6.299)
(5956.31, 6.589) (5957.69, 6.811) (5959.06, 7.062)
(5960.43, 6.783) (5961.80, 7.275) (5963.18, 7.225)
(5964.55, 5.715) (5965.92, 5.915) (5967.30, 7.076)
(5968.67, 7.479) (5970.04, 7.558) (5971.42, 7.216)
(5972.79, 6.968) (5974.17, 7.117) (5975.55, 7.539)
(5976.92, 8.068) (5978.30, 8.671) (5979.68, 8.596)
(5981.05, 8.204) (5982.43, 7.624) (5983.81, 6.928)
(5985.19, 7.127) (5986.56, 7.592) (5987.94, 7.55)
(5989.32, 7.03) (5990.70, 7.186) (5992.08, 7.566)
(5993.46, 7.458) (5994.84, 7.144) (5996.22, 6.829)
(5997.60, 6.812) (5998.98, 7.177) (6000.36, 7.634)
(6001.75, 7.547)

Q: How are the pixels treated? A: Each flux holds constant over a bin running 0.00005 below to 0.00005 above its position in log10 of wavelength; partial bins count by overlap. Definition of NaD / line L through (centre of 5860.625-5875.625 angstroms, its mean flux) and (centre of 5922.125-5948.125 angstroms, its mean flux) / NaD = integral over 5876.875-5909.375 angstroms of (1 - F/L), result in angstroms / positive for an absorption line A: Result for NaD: 1.2 angstroms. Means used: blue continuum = 7.83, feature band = 7.33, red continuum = 7.26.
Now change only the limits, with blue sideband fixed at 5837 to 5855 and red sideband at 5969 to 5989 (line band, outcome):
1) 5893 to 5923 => 1.8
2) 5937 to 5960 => 2.4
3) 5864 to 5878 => -1.0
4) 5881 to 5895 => 0.5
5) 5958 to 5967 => 1.1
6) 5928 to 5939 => 0.2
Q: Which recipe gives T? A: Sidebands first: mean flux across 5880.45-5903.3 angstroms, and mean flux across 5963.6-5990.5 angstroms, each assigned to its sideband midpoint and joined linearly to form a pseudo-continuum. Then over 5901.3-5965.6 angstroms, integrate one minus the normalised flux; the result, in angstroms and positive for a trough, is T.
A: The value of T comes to 2.0 angstroms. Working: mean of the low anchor 7.22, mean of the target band 7.06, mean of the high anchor 7.36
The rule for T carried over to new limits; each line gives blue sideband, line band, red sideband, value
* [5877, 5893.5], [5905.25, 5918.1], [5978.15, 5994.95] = 0.9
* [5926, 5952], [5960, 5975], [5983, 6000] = 0.5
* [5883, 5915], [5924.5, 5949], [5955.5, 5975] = -0.7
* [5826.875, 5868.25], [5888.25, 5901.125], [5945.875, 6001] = 1.1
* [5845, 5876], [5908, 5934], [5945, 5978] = 0.2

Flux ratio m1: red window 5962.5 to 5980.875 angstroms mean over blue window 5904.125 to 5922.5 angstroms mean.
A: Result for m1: 1.04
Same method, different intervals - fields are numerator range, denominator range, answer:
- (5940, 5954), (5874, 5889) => 0.85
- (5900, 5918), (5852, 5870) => 0.94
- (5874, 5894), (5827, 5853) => 1.00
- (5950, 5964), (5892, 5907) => 0.94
